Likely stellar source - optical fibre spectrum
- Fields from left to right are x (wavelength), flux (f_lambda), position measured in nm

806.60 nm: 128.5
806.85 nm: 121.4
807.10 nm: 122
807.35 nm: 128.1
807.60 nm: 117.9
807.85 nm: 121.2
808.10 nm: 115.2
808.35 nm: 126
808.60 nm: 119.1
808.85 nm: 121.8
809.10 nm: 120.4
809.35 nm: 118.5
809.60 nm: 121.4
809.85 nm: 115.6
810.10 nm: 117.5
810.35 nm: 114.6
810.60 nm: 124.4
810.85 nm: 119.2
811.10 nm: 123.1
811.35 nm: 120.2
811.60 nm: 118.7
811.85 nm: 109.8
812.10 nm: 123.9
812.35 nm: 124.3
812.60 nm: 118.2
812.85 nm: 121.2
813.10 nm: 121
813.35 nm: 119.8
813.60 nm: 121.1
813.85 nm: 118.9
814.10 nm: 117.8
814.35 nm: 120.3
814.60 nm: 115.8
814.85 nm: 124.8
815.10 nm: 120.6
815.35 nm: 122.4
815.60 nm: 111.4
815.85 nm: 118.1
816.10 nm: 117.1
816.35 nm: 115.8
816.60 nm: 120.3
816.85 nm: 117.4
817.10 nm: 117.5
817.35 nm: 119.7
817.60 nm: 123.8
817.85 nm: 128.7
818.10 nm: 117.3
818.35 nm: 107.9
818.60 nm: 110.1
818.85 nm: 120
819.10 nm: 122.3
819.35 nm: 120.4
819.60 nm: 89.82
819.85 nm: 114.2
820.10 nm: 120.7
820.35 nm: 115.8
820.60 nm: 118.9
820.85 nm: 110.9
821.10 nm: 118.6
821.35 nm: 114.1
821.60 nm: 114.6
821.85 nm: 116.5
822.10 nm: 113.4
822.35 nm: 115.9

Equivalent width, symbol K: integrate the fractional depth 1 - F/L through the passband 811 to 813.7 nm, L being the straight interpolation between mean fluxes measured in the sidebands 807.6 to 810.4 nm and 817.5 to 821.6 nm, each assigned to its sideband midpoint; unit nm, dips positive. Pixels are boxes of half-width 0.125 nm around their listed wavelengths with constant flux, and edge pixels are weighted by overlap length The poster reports -0.04 nm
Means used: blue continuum 119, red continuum 116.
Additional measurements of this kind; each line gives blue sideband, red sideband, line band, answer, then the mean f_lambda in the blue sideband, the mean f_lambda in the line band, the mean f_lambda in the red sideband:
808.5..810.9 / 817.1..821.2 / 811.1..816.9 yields -0.06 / 119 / 119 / 116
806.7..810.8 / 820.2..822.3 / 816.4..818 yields -0.05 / 120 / 121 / 115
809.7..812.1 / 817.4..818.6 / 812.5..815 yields -0.03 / 118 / 120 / 118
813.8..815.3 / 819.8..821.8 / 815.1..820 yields 0.06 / 120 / 117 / 116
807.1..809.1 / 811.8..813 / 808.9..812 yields 0.05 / 121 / 119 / 120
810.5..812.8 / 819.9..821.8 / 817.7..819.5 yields -0.01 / 120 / 118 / 116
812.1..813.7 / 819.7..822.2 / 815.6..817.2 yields 0.02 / 121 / 117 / 116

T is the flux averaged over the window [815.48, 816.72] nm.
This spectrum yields 117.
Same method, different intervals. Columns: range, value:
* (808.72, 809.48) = 120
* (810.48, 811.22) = 122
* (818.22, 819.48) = 116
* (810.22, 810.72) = 119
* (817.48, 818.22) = 123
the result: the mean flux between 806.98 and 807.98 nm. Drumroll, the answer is 122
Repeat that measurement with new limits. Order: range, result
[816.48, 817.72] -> 120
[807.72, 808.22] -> 118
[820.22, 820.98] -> 115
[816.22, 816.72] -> 118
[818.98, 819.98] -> 112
